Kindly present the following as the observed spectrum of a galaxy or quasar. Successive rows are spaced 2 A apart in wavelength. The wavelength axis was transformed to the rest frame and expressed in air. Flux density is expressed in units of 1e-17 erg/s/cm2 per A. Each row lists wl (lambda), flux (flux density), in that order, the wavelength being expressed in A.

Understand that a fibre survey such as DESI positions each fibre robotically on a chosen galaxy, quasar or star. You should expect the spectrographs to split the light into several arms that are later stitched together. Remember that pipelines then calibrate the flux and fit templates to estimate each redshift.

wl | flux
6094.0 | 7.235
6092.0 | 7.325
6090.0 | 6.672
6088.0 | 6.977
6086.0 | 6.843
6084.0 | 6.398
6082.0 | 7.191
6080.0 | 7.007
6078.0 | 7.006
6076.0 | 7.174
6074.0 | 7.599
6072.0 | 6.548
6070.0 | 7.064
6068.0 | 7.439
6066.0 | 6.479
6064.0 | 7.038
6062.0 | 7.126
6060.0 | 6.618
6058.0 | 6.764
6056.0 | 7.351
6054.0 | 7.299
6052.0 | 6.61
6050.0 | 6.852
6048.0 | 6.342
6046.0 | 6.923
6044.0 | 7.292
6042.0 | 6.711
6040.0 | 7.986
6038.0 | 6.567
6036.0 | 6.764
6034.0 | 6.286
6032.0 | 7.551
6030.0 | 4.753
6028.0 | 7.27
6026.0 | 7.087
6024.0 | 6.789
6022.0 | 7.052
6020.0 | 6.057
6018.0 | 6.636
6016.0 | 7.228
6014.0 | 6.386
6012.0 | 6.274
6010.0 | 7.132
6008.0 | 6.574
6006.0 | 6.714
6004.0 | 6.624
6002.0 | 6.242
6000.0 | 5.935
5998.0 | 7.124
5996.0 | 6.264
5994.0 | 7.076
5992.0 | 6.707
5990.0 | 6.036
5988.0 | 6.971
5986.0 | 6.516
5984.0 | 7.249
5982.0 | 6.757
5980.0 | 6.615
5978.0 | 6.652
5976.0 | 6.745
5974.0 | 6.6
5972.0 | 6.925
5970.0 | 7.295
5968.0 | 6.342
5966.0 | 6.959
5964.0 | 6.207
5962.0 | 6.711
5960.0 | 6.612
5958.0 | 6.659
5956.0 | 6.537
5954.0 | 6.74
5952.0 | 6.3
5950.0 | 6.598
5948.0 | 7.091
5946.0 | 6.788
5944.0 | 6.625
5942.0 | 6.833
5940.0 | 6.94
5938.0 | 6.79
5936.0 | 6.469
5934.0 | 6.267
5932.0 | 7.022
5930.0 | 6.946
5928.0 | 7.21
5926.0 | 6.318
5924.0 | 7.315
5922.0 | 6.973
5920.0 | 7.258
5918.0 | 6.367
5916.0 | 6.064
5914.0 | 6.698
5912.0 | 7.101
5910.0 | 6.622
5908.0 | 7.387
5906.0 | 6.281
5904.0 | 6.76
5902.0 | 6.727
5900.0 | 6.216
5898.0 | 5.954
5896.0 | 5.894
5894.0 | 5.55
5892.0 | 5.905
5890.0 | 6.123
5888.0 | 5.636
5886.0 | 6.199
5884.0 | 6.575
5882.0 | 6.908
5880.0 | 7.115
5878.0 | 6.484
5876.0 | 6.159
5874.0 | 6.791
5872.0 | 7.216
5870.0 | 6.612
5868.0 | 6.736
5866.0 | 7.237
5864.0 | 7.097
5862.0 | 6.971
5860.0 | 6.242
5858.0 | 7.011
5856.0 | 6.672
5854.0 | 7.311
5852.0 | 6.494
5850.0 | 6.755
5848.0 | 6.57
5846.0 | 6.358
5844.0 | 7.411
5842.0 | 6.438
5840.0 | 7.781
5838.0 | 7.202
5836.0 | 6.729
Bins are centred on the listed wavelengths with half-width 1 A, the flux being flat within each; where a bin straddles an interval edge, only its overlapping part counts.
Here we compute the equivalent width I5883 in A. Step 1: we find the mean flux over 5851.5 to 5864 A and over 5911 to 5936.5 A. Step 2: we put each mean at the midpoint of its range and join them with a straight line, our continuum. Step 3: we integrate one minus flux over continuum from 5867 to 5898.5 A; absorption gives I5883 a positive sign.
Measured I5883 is 2.00 A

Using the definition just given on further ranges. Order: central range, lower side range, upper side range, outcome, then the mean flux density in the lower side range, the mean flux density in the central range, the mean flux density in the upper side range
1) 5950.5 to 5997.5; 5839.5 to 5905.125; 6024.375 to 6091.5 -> 0.58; 6.59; 6.68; 6.9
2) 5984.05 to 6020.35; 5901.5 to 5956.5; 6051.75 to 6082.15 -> 1.51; 6.75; 6.61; 7.02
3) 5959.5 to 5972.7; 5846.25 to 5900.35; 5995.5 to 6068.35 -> -0.11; 6.54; 6.72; 6.76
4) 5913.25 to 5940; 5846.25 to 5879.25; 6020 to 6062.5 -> 0.14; 6.77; 6.75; 6.83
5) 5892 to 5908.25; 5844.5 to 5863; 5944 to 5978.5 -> 1.07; 6.73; 6.27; 6.69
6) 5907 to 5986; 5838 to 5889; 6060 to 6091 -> 0.95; 6.76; 6.76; 6.96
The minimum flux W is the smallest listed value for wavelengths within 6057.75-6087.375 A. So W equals 6.398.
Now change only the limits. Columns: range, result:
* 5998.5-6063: 4.753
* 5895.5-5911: 5.894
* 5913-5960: 6.064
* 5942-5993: 6.036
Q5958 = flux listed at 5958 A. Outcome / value 6.659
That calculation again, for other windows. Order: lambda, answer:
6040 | 7.986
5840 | 7.781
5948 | 7.091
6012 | 6.274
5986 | 6.516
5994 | 7.076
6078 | 7.006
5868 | 6.736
